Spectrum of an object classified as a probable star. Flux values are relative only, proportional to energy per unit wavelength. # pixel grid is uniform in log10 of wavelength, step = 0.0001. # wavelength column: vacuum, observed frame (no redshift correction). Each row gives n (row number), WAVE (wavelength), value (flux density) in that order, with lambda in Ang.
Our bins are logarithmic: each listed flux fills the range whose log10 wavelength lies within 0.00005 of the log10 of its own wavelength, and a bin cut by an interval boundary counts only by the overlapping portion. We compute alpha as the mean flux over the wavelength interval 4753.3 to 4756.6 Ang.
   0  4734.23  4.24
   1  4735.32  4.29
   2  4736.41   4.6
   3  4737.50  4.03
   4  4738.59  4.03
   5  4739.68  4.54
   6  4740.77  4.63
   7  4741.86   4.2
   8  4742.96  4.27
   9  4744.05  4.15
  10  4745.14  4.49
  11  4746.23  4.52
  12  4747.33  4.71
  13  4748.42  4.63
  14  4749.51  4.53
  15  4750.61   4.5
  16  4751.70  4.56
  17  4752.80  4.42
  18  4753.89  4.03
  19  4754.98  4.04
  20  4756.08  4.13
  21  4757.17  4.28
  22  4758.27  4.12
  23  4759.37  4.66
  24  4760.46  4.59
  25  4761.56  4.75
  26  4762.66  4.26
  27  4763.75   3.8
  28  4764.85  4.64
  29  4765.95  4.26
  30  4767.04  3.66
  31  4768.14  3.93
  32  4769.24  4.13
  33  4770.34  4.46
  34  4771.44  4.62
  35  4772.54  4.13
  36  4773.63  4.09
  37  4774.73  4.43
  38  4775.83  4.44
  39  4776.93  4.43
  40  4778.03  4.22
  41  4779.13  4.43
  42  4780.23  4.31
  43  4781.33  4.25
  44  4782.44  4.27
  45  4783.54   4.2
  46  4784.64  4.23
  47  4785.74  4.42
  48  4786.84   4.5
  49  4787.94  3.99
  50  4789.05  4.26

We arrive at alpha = 4.08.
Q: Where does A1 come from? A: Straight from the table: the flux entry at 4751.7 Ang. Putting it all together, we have 4.56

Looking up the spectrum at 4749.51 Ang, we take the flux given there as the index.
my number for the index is 4.53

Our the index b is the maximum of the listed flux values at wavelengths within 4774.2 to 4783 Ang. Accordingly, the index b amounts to 4.44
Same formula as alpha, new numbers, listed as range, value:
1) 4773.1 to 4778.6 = 4.32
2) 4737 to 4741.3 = 4.31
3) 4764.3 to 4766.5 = 4.45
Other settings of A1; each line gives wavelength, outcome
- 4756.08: 4.13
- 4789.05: 4.26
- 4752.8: 4.42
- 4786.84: 4.5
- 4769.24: 4.13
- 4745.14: 4.49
